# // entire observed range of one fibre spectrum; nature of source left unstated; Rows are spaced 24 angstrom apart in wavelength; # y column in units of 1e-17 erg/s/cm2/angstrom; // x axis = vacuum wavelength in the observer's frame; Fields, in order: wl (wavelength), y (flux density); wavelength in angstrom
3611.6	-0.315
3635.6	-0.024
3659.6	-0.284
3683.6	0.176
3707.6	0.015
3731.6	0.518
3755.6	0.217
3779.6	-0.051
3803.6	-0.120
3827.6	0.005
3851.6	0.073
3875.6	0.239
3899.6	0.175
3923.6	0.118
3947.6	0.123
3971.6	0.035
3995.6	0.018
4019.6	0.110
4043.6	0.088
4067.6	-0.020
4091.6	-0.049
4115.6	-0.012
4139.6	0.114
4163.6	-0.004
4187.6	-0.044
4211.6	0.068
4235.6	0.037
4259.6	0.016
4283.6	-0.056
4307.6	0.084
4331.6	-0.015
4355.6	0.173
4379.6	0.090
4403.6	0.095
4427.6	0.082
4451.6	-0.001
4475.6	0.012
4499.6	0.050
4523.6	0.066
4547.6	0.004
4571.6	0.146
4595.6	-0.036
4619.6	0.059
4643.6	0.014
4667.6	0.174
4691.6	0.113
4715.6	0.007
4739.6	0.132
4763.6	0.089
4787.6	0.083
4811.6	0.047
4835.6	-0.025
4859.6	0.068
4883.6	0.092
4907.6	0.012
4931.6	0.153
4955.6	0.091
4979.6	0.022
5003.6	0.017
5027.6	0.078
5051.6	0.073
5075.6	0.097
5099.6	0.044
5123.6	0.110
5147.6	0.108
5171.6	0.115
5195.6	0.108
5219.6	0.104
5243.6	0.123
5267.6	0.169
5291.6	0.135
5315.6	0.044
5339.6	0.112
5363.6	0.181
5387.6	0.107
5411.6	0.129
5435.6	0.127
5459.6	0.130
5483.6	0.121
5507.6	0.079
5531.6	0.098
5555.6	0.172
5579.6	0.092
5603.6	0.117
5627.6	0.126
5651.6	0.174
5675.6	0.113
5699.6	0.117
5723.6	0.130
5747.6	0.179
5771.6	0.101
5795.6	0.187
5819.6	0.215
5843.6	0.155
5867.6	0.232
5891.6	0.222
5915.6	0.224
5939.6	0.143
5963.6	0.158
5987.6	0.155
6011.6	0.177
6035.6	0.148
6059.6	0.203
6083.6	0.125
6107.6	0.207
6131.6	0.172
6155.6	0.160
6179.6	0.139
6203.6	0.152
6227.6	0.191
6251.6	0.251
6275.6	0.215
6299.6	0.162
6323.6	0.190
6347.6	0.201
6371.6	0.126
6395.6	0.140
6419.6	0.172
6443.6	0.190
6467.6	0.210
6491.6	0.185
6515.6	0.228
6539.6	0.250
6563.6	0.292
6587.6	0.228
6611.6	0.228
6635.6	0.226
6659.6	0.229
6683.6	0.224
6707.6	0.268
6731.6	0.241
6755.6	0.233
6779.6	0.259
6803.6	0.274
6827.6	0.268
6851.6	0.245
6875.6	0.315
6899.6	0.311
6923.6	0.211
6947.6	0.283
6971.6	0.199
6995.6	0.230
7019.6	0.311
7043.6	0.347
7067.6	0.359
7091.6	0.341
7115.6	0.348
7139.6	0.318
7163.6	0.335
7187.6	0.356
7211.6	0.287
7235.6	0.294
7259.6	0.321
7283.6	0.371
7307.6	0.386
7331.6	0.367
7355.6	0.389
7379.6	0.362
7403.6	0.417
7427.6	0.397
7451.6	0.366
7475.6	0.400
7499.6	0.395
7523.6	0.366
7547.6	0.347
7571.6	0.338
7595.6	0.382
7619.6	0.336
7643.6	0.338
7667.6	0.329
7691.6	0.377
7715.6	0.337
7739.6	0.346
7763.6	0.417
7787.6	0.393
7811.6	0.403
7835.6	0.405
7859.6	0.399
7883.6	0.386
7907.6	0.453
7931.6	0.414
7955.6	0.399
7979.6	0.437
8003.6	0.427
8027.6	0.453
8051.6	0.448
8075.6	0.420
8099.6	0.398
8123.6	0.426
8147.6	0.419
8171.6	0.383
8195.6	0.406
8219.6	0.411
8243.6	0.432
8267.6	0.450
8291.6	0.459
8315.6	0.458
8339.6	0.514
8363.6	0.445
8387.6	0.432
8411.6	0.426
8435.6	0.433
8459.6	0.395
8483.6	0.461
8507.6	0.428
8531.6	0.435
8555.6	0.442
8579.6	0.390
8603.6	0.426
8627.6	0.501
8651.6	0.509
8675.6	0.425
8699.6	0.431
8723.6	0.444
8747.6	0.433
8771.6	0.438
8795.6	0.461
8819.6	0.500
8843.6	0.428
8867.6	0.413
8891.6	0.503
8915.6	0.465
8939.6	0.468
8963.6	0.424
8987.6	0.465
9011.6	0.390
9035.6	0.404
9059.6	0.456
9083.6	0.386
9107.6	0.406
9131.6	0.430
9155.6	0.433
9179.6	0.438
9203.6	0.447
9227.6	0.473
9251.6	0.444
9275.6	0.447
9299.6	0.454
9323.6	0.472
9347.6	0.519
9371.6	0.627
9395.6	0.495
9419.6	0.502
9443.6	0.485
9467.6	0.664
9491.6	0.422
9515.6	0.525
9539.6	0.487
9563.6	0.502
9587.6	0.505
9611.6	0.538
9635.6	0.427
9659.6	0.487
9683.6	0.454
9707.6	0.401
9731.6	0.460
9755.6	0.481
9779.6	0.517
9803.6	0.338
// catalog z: 0.76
